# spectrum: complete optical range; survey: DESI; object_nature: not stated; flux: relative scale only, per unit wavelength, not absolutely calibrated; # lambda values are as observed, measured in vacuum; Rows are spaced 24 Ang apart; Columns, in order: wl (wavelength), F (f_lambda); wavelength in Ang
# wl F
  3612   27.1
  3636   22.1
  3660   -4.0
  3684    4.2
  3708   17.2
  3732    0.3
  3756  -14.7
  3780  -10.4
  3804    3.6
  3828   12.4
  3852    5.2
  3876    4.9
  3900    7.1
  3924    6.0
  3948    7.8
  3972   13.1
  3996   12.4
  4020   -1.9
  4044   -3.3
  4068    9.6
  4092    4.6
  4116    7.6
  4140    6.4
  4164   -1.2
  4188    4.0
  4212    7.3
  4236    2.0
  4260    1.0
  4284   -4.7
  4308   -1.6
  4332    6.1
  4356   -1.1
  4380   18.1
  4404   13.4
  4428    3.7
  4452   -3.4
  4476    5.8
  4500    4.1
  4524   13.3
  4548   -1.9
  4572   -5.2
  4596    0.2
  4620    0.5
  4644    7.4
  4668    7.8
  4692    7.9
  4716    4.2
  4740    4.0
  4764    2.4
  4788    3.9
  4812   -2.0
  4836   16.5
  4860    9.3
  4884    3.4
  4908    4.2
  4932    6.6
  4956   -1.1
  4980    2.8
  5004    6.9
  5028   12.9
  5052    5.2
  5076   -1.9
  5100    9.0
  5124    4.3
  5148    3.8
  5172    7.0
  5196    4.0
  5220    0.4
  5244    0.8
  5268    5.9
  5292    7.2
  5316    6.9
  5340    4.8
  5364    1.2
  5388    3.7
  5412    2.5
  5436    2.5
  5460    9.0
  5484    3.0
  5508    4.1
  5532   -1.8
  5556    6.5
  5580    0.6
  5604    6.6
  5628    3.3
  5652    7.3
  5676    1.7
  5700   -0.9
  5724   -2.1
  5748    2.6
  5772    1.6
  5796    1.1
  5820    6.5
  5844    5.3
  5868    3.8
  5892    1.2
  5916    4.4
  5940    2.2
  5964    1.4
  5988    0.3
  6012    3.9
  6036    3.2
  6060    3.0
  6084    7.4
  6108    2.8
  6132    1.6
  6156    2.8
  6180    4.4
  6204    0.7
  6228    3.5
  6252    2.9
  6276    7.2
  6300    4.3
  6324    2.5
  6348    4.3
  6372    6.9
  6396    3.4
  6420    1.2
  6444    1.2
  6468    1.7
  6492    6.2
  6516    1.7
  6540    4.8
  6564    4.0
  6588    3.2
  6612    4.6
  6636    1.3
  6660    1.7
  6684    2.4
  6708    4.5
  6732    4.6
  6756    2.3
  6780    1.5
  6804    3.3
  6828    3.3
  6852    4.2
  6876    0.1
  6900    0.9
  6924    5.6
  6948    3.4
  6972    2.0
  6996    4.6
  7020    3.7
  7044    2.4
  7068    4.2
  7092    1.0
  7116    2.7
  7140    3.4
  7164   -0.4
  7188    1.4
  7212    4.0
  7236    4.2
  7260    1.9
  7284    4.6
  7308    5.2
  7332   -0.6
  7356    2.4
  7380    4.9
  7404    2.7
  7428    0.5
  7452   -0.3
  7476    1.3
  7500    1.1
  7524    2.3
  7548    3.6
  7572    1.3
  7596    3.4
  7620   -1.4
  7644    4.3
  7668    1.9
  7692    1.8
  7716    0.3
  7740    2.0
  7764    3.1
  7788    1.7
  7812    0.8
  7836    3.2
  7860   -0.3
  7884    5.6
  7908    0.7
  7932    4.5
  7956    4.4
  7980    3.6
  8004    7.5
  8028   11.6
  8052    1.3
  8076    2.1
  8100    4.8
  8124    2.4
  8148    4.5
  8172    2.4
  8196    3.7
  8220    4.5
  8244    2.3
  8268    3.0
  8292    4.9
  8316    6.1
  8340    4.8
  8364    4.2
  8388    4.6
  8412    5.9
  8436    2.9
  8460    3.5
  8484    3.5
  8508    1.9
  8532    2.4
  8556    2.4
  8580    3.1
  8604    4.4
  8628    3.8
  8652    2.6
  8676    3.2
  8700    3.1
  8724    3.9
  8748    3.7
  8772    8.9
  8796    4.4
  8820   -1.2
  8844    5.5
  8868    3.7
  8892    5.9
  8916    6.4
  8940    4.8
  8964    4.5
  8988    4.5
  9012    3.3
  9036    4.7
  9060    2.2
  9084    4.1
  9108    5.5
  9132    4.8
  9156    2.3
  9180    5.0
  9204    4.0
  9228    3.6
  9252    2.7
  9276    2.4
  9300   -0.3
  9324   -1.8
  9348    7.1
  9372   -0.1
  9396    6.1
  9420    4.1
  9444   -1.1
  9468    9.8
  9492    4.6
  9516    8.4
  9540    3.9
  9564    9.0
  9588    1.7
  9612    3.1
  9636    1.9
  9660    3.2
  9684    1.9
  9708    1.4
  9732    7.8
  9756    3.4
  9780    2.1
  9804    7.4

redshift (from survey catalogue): 1.15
